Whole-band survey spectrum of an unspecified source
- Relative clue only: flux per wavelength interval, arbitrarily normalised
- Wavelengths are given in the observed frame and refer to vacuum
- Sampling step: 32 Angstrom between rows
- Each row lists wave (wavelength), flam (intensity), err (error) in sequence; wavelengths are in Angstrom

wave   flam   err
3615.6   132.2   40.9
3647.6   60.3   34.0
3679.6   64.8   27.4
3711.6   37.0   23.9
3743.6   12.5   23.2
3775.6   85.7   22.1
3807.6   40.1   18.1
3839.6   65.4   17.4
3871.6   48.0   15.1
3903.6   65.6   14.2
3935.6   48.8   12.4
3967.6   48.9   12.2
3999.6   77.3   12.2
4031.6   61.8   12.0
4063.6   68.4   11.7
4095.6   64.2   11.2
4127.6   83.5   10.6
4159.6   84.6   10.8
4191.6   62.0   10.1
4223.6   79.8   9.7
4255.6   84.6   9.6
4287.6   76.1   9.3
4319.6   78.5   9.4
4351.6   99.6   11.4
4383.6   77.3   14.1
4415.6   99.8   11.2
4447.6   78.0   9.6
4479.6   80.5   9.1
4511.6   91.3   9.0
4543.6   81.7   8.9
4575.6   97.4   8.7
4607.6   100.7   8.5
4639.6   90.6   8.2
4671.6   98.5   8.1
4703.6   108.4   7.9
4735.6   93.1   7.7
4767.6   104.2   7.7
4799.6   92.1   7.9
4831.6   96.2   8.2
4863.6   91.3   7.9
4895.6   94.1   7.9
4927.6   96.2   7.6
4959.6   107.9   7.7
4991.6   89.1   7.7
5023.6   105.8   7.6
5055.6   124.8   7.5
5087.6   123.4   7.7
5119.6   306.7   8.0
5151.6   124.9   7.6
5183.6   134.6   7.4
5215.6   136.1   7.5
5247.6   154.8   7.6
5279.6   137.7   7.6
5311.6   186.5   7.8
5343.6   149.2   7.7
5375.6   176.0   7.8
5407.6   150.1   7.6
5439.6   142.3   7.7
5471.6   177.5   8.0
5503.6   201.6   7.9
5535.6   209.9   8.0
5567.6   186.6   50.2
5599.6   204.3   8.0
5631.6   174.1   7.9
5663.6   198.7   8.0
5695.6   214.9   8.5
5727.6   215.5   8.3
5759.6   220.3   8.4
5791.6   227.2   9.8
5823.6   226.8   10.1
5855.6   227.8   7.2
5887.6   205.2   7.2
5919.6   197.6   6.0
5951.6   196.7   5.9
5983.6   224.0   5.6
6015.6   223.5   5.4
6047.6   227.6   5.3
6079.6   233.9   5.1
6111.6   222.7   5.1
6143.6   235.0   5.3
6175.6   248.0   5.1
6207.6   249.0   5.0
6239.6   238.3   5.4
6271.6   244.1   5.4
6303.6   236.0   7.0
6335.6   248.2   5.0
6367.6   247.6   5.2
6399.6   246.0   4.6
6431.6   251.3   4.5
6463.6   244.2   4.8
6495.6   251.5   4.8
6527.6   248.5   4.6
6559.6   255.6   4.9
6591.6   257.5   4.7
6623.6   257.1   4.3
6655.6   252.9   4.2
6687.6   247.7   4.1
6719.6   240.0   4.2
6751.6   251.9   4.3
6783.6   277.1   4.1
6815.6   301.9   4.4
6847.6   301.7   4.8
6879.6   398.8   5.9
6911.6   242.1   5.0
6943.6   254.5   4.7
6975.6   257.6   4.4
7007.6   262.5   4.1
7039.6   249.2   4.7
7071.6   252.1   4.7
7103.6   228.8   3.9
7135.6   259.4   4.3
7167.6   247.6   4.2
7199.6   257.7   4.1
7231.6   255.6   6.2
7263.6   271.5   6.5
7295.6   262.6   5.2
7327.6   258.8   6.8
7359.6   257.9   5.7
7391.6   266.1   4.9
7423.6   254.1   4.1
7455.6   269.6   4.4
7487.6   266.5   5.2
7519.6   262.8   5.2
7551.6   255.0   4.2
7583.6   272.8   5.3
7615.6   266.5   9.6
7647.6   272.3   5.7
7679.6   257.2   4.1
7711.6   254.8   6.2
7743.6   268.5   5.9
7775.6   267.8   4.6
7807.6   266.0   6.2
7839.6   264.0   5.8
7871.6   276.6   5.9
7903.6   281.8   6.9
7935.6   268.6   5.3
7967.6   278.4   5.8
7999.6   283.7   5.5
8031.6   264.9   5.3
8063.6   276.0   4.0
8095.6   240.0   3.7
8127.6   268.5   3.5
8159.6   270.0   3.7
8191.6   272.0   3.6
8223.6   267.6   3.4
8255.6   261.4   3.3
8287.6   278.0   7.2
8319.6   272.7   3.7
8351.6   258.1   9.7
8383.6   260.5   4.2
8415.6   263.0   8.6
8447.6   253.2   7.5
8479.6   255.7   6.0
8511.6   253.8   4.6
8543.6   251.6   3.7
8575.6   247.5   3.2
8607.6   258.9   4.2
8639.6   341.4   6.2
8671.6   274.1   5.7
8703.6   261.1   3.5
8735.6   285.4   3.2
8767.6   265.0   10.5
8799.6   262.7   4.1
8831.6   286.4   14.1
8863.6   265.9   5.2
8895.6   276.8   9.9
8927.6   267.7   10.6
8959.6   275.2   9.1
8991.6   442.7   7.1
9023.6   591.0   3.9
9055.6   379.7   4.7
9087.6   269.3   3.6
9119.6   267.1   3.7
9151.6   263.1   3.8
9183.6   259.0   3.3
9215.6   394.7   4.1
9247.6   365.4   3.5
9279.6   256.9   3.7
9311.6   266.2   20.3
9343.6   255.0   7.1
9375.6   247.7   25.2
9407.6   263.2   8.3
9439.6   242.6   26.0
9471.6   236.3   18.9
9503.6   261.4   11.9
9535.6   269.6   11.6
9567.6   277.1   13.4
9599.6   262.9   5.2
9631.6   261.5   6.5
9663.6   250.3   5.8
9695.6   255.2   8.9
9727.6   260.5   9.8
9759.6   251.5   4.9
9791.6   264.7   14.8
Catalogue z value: 0.37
